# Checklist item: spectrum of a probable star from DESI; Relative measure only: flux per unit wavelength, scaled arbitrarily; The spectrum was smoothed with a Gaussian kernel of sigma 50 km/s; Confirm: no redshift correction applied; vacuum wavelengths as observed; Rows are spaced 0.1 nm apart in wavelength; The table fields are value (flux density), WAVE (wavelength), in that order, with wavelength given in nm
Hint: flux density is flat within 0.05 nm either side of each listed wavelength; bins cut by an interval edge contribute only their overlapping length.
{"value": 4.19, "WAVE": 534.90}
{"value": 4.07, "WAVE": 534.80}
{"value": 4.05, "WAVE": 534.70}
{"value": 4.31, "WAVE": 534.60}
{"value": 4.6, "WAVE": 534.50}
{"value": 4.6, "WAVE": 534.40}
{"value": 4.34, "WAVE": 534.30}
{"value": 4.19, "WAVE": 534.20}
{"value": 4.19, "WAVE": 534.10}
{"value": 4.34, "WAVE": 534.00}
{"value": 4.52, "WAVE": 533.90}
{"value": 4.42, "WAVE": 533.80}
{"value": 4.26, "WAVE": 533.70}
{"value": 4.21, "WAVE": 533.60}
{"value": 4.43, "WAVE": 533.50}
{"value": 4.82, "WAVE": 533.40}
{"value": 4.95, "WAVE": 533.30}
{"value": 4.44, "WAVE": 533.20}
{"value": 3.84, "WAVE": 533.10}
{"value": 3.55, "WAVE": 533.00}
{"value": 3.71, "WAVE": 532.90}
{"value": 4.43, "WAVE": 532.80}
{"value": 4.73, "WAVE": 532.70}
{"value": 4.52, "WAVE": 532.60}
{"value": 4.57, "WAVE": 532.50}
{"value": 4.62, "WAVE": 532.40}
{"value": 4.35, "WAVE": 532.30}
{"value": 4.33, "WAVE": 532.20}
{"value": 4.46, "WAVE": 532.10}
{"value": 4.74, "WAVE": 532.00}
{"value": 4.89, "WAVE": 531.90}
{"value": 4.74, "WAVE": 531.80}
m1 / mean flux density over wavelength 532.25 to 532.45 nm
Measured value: 4.48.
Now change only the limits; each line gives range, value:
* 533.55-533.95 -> 4.35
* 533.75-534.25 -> 4.33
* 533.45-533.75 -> 4.3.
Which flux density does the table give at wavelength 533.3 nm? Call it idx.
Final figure 4.95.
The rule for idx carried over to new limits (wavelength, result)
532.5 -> 4.57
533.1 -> 3.84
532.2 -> 4.33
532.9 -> 3.71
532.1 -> 4.46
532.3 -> 4.35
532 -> 4.74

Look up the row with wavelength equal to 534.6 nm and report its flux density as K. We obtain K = 4.31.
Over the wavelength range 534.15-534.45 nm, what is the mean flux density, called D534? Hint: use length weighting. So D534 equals 4.38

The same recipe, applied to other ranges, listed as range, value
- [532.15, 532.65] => 4.48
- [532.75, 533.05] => 3.9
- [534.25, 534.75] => 4.38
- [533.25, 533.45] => 4.88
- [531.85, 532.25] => 4.6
